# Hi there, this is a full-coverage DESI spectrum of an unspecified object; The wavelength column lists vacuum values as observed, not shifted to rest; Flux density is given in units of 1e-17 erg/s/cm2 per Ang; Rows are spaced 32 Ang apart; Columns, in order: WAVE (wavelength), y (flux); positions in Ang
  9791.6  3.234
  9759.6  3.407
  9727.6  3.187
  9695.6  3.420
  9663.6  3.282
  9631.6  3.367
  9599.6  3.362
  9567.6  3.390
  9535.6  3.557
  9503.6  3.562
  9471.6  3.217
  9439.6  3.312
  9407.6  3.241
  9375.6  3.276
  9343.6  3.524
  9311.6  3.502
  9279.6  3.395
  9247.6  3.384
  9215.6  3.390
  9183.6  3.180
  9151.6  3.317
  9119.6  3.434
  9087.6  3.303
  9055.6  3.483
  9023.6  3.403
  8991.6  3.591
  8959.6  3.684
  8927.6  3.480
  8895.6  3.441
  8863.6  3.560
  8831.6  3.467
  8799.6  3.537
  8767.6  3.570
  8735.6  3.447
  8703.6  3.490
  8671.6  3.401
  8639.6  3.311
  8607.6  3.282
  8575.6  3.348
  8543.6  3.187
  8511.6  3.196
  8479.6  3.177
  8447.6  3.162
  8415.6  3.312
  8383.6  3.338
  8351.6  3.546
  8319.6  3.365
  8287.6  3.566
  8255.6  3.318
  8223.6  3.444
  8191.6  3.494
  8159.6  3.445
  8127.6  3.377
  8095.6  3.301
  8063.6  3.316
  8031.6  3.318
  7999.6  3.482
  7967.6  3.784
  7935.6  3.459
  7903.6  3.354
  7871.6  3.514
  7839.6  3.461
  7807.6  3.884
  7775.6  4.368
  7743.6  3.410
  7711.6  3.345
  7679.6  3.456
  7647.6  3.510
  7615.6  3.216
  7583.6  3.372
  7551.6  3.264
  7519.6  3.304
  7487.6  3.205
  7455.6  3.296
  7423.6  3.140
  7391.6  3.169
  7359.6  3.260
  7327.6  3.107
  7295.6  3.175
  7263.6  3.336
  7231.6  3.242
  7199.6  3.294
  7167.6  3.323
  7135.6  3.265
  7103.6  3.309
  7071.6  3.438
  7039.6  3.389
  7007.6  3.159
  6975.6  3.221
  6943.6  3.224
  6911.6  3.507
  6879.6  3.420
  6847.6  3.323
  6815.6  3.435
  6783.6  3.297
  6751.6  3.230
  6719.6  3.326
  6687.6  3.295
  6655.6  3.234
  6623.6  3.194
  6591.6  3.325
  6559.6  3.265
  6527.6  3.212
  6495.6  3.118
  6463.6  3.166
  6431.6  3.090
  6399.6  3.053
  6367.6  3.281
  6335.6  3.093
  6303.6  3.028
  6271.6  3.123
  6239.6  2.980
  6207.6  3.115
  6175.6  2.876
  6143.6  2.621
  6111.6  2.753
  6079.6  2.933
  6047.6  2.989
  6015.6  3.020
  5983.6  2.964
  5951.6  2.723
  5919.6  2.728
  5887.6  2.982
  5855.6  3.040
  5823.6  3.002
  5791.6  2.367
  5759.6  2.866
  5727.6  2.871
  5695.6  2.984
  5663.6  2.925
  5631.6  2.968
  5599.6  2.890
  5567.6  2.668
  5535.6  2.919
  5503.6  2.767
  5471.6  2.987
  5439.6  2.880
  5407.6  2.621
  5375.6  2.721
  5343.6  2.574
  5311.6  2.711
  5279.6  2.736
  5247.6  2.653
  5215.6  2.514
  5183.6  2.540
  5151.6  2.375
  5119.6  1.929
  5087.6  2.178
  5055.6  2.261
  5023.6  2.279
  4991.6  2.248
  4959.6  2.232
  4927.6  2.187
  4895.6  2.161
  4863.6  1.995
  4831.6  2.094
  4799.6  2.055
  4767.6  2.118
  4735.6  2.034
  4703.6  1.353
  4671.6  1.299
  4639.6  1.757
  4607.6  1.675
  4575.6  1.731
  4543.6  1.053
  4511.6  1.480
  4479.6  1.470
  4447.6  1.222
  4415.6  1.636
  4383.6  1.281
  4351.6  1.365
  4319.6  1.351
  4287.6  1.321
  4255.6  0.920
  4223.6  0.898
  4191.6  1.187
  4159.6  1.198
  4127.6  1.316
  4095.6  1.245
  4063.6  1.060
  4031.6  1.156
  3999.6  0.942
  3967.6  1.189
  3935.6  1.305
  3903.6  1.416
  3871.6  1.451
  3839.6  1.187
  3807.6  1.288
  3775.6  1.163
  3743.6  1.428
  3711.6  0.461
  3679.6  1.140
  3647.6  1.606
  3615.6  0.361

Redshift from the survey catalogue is 0.19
